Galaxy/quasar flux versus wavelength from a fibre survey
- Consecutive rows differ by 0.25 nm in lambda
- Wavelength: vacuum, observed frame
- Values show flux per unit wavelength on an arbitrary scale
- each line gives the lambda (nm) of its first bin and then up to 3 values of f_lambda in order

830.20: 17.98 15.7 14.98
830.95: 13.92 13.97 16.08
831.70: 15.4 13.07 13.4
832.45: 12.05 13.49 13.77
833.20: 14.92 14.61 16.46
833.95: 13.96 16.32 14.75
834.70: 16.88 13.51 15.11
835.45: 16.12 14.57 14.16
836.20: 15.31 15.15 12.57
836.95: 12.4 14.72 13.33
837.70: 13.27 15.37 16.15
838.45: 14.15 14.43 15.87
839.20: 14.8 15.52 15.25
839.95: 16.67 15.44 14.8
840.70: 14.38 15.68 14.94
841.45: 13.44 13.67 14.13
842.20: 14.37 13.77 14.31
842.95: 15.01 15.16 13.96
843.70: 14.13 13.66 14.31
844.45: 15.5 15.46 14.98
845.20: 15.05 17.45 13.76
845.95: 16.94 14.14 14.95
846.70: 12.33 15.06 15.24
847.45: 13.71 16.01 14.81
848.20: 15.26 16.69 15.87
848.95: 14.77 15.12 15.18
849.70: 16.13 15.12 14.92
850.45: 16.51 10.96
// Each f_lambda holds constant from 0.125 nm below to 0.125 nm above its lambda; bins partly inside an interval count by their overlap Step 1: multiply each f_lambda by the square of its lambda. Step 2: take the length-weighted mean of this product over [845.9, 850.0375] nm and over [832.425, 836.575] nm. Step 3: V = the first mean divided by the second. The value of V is 1.05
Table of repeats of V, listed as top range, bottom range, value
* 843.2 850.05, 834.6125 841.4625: 1.04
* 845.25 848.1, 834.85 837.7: 1.08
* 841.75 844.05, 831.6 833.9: 1.04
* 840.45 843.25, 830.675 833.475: 1.05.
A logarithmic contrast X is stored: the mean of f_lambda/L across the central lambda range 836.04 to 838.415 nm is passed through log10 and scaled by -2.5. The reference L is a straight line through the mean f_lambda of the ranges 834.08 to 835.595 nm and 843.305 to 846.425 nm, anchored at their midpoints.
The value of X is 0.079 mag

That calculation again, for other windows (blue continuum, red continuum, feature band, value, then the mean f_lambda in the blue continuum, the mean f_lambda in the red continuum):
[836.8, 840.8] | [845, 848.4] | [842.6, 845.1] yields 0.02 mag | 14.8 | 15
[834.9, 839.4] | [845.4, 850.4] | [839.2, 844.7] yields 0.01 mag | 14.5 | 15.2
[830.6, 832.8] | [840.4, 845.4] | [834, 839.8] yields -0.04 mag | 14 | 14.6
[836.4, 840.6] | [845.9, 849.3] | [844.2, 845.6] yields -0.04 mag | 14.7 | 15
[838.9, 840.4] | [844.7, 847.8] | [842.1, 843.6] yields 0.06 mag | 15.5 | 15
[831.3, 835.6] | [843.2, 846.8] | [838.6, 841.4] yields -0.03 mag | 14.7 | 14.8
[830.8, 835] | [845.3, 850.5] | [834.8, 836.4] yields -0.01 mag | 14.5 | 15.2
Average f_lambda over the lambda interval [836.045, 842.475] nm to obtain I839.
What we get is 14.6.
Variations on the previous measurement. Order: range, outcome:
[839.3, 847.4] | 14.8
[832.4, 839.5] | 14.6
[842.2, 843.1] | 14.4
